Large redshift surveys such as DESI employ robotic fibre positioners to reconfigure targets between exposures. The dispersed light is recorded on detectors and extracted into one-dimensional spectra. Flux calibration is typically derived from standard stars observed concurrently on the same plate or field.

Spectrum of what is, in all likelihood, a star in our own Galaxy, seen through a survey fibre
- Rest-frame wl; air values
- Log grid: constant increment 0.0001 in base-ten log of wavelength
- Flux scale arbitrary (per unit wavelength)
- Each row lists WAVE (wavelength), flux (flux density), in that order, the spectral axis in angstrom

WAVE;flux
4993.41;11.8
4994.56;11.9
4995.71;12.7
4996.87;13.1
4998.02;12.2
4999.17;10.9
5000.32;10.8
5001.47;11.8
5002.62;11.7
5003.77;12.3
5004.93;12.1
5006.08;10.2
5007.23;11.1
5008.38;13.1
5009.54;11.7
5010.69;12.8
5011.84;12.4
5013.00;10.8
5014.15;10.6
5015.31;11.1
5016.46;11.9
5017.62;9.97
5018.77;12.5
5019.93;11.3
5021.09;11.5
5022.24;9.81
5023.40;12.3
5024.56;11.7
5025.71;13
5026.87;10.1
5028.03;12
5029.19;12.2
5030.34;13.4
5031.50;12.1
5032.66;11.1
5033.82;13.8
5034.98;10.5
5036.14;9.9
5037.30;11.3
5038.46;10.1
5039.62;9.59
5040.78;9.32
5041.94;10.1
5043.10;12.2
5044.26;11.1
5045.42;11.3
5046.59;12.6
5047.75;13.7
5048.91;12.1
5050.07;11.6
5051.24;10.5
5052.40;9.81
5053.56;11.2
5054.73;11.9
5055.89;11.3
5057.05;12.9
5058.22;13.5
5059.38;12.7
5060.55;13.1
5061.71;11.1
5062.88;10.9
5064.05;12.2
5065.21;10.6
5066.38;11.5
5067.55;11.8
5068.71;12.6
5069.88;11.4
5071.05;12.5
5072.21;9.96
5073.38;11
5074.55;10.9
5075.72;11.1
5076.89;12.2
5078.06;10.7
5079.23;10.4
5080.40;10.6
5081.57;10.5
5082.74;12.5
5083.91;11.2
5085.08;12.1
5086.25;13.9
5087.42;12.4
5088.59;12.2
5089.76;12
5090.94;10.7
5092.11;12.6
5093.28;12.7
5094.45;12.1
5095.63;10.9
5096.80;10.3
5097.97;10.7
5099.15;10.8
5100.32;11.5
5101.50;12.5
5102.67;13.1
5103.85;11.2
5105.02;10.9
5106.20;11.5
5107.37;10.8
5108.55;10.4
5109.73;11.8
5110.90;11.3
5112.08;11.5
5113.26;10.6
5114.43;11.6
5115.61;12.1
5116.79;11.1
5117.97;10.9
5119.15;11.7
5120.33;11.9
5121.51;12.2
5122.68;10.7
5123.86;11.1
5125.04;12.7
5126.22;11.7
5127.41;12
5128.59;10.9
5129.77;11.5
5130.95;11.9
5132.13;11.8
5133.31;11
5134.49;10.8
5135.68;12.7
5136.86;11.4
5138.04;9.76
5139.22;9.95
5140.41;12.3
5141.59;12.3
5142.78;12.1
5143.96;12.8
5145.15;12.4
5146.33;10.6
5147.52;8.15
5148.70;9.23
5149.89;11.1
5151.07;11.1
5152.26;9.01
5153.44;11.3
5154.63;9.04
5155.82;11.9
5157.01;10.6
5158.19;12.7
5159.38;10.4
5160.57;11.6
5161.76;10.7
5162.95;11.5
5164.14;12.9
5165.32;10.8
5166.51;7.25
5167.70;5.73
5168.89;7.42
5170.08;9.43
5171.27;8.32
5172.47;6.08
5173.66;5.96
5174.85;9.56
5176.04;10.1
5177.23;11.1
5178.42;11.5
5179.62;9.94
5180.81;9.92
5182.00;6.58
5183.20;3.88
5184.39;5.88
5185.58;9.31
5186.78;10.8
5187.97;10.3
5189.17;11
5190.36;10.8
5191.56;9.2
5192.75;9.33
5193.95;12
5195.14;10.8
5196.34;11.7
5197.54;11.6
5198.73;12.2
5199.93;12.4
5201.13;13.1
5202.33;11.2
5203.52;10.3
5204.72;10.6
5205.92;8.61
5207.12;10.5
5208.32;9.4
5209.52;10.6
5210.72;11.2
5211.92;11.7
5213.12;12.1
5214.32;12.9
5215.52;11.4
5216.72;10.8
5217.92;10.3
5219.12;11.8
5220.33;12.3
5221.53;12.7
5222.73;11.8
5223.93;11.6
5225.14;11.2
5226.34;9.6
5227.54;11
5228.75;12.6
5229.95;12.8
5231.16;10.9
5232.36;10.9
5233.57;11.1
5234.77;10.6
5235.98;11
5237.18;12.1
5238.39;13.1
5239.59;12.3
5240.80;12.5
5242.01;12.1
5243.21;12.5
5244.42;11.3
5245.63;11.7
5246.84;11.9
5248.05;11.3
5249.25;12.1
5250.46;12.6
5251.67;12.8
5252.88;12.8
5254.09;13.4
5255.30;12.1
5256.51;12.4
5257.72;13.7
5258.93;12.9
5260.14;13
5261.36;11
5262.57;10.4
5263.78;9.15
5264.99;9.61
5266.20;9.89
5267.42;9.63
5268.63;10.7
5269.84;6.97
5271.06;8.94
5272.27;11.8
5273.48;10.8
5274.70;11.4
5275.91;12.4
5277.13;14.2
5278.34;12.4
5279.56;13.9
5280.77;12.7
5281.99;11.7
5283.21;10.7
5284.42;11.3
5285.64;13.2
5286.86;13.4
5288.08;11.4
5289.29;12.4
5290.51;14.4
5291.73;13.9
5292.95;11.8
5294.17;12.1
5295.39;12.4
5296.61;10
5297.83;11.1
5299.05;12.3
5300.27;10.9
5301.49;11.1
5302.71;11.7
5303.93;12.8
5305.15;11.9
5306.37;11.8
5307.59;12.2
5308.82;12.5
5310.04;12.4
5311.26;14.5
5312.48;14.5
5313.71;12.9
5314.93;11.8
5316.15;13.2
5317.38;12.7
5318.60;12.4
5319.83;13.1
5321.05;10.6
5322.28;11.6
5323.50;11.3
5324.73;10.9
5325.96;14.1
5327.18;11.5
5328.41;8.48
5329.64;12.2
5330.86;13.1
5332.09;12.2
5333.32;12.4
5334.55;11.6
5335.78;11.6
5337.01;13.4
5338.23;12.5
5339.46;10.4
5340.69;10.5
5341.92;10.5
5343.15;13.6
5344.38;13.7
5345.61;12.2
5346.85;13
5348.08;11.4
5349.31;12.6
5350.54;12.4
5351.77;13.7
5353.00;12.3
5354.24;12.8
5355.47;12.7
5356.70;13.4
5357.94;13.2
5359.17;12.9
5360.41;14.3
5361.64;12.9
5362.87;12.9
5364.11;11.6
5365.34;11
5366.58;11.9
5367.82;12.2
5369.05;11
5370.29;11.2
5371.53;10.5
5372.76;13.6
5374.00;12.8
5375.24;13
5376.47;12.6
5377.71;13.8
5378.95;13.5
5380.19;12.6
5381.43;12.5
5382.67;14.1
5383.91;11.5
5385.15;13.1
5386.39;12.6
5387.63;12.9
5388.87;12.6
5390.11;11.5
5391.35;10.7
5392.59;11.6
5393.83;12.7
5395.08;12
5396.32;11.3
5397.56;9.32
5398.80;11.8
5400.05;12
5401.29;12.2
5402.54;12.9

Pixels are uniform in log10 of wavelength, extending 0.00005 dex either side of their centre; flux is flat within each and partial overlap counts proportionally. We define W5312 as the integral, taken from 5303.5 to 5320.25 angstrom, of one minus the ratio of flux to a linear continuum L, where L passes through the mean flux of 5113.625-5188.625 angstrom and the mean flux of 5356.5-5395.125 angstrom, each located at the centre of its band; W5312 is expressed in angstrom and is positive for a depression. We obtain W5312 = -1.3 angstrom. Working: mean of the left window 10.4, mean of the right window 12.5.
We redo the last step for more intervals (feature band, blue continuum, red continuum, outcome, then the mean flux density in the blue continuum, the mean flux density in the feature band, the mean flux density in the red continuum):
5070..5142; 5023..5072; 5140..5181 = -4.0 angstrom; 11.6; 11.5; 10.2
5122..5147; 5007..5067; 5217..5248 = 0.1 angstrom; 11.6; 11.5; 11.7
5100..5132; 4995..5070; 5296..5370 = 0.7 angstrom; 11.6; 11.5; 12.2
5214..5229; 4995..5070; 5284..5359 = 0.7 angstrom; 11.6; 11.5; 12.3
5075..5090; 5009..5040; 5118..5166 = -0.4 angstrom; 11.5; 11.7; 11.2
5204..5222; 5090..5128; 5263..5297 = 0.6 angstrom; 11.5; 11.1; 11.5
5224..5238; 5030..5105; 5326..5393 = 0.8 angstrom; 11.6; 11.3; 12.3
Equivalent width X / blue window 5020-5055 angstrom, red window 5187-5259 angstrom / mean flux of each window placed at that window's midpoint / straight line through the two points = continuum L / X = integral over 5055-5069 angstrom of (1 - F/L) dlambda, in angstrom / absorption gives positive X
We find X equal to -0.73 angstrom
